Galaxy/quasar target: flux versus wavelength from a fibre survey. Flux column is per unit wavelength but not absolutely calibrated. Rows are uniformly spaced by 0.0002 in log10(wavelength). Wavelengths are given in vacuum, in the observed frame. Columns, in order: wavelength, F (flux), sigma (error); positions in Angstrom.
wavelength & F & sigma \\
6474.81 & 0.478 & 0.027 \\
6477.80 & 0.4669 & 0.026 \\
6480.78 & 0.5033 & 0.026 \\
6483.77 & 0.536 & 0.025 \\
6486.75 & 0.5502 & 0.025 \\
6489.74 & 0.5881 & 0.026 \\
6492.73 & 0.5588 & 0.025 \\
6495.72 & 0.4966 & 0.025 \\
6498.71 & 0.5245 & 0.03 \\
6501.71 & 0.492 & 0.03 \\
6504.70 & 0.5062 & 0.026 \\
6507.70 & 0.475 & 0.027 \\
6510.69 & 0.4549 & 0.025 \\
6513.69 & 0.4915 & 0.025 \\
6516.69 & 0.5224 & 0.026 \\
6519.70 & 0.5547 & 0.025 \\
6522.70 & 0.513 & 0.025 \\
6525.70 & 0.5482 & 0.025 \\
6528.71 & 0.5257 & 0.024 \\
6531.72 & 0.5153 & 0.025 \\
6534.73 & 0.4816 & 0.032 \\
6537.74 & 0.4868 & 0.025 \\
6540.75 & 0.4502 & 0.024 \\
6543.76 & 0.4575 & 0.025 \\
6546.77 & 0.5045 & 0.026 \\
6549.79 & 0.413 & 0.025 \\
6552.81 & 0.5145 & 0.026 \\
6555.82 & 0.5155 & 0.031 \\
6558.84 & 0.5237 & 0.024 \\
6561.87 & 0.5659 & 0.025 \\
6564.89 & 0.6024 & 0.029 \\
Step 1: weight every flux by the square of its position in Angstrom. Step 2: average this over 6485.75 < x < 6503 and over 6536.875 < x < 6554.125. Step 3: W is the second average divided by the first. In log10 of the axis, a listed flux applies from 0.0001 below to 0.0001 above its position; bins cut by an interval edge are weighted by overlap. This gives 0.89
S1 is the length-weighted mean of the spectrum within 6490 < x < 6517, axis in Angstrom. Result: 0.506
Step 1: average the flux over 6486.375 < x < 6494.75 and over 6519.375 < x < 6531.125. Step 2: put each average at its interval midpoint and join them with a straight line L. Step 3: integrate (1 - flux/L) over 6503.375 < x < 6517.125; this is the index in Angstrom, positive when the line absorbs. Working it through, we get 1.5 Angstrom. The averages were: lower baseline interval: 0.563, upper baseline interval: 0.532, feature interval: 0.487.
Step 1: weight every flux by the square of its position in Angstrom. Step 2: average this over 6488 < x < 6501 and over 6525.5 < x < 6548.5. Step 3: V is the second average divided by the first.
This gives 0.93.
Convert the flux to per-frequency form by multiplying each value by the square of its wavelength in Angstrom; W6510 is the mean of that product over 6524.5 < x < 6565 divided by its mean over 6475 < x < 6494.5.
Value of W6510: 0.97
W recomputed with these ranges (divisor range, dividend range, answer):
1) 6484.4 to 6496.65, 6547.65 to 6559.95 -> 0.91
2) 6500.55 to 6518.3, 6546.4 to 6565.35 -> 1.07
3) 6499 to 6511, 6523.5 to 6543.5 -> 1.03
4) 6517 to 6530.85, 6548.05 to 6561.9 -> 0.95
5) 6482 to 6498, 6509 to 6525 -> 0.94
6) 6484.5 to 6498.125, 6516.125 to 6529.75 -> 0.99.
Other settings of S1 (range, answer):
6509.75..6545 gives 0.501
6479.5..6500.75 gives 0.536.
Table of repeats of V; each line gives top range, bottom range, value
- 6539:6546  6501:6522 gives 0.93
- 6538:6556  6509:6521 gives 0.95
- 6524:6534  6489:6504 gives 1.01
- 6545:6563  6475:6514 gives 1.01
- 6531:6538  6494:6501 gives 0.98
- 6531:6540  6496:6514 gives 1.01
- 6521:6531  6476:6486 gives 1.06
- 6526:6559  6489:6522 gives 0.97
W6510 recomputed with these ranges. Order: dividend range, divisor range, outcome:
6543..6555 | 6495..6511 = 0.98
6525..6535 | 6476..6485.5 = 1.05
